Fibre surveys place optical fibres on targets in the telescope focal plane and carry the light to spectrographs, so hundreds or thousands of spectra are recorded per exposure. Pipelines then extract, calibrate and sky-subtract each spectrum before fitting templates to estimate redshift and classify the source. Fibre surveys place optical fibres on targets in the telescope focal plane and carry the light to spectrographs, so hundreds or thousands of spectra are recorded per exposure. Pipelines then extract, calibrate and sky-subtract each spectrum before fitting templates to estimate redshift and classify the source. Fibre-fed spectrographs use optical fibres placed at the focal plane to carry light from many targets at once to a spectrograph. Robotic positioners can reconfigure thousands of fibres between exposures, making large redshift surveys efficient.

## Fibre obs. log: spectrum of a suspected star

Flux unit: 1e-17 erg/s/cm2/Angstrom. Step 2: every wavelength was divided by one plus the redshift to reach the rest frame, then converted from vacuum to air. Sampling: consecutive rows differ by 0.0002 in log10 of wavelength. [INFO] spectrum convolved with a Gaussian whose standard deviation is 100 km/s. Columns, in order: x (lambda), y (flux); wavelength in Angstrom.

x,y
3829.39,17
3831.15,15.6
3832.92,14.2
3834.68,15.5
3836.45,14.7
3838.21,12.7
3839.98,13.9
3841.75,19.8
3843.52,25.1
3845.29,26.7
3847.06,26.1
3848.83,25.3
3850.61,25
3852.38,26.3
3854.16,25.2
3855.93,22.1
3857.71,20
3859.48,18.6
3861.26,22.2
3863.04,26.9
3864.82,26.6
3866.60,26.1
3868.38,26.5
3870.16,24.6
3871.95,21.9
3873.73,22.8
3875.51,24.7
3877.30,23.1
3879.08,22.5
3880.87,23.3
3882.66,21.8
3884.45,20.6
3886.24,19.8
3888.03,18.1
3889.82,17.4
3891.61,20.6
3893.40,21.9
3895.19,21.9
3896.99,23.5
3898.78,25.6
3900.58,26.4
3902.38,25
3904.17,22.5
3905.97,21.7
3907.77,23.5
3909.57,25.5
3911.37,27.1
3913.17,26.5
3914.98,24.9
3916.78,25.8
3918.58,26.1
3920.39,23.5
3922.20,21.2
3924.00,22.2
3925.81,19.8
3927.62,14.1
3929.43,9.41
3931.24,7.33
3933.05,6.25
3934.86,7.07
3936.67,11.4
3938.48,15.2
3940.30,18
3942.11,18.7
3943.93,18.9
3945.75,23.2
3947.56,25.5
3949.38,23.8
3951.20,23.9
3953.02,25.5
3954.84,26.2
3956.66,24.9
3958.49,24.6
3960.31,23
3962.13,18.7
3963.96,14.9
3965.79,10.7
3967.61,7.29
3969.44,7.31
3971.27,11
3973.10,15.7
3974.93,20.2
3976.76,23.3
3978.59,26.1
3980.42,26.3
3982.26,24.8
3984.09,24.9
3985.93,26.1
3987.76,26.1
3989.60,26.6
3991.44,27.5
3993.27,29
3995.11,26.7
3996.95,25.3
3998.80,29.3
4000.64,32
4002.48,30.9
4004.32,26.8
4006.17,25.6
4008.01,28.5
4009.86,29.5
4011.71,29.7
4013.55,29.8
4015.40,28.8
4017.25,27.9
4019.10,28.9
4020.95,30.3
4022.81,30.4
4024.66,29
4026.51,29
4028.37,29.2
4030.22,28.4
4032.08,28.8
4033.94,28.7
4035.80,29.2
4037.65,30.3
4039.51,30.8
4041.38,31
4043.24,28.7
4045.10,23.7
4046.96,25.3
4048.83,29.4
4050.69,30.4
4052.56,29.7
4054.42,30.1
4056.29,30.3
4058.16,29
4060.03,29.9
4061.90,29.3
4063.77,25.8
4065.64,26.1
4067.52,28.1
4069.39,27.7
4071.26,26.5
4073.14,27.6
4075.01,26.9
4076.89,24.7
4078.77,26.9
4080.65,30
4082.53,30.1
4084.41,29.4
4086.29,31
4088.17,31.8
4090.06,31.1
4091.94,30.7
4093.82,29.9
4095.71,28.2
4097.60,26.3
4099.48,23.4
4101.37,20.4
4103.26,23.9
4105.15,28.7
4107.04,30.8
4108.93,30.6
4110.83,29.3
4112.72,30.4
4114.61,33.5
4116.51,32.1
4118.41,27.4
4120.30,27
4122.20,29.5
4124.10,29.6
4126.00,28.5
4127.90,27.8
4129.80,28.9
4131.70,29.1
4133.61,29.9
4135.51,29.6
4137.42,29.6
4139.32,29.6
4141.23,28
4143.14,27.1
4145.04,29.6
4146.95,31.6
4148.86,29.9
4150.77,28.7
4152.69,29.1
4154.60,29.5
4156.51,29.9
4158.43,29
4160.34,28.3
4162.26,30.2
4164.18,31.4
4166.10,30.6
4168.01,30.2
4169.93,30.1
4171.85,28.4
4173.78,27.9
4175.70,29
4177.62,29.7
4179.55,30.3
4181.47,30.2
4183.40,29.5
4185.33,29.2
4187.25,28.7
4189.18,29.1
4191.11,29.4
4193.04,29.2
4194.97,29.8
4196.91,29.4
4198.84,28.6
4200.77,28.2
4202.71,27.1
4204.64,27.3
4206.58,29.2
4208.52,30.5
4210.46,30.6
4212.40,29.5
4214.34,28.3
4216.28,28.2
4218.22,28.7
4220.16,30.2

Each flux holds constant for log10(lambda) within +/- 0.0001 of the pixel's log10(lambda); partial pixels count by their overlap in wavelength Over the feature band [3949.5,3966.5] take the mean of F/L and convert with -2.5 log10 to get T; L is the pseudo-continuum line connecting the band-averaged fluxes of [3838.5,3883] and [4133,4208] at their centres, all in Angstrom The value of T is 0.17 mag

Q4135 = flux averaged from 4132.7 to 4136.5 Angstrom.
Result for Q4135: 29.7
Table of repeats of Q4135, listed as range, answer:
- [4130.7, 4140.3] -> 29.5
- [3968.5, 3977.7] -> 15.5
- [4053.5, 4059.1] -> 29.8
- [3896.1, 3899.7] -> 24.6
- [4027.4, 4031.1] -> 28.8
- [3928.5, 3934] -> 7.69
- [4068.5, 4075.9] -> 27.2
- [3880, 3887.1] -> 21.4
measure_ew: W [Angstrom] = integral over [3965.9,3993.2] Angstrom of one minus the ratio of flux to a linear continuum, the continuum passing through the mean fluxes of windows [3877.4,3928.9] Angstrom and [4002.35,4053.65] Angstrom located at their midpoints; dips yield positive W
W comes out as 5.8 Angstrom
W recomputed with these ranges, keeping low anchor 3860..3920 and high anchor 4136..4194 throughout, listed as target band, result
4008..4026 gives -2.1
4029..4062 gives -2.7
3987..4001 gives -1.0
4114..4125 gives -0.5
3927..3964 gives 9.8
